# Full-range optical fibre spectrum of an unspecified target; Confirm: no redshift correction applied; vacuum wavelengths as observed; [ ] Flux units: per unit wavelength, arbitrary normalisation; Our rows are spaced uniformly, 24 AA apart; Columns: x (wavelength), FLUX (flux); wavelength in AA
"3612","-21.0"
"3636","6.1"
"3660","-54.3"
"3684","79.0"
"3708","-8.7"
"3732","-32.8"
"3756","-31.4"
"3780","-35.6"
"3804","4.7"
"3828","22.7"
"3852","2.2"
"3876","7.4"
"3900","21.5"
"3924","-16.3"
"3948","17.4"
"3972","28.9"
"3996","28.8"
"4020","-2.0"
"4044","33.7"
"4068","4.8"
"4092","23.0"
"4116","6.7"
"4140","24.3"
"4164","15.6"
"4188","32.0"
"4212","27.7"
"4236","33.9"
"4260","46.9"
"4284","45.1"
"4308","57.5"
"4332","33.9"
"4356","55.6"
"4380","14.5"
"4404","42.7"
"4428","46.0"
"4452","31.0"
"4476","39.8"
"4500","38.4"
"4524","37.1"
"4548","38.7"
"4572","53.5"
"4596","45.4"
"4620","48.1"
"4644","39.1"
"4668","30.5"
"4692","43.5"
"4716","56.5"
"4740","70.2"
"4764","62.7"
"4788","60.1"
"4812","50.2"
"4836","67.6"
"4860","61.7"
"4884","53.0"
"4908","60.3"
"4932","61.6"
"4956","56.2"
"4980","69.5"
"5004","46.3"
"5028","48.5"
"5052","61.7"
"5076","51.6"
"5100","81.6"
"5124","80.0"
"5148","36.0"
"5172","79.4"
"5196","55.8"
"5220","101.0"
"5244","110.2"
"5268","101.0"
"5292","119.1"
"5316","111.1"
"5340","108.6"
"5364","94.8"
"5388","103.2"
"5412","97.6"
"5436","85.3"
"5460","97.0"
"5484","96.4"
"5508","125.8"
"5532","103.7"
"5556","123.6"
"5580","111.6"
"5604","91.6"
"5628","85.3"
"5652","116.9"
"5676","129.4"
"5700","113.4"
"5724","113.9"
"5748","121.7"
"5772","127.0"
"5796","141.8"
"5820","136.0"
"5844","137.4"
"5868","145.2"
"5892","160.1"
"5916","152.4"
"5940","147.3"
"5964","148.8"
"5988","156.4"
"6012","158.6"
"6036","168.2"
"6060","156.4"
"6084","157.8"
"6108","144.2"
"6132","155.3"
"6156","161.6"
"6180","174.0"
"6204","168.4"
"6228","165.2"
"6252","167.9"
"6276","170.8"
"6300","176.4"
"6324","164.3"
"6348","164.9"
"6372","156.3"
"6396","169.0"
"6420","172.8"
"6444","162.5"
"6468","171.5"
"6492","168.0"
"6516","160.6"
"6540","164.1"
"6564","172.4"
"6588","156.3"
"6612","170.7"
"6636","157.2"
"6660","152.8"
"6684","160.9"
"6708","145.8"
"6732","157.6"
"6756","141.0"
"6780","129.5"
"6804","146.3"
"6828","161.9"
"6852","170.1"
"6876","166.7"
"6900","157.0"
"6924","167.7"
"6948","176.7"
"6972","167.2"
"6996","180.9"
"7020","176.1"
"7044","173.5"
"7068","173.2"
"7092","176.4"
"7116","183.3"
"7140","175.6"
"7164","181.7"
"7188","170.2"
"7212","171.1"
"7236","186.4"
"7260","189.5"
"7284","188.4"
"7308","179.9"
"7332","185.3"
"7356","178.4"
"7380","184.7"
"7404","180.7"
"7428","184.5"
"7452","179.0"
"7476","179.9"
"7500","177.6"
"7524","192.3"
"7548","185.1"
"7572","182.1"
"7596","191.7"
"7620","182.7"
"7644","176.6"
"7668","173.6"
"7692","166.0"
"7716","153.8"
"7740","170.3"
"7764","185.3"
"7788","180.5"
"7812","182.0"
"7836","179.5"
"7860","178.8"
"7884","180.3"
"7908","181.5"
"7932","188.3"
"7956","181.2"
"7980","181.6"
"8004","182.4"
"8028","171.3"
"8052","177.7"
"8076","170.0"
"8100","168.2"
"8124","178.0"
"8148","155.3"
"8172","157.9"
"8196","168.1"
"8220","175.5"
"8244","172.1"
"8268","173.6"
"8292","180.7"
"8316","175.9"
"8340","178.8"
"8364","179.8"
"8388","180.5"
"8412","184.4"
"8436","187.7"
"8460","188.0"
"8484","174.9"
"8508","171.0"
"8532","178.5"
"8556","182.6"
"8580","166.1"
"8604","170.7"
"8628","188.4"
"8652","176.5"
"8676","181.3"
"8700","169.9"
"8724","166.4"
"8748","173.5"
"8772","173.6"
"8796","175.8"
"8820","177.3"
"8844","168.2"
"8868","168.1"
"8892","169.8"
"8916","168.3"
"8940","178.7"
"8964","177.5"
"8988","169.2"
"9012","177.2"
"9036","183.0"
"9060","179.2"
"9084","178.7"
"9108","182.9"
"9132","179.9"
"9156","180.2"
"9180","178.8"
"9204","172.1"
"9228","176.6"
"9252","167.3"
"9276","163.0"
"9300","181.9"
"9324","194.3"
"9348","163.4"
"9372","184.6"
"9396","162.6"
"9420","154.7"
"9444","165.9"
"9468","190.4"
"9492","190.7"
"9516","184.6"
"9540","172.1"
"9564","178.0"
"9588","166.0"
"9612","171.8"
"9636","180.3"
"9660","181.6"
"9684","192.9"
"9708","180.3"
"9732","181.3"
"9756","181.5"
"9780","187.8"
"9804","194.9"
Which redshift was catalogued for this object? 0.308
